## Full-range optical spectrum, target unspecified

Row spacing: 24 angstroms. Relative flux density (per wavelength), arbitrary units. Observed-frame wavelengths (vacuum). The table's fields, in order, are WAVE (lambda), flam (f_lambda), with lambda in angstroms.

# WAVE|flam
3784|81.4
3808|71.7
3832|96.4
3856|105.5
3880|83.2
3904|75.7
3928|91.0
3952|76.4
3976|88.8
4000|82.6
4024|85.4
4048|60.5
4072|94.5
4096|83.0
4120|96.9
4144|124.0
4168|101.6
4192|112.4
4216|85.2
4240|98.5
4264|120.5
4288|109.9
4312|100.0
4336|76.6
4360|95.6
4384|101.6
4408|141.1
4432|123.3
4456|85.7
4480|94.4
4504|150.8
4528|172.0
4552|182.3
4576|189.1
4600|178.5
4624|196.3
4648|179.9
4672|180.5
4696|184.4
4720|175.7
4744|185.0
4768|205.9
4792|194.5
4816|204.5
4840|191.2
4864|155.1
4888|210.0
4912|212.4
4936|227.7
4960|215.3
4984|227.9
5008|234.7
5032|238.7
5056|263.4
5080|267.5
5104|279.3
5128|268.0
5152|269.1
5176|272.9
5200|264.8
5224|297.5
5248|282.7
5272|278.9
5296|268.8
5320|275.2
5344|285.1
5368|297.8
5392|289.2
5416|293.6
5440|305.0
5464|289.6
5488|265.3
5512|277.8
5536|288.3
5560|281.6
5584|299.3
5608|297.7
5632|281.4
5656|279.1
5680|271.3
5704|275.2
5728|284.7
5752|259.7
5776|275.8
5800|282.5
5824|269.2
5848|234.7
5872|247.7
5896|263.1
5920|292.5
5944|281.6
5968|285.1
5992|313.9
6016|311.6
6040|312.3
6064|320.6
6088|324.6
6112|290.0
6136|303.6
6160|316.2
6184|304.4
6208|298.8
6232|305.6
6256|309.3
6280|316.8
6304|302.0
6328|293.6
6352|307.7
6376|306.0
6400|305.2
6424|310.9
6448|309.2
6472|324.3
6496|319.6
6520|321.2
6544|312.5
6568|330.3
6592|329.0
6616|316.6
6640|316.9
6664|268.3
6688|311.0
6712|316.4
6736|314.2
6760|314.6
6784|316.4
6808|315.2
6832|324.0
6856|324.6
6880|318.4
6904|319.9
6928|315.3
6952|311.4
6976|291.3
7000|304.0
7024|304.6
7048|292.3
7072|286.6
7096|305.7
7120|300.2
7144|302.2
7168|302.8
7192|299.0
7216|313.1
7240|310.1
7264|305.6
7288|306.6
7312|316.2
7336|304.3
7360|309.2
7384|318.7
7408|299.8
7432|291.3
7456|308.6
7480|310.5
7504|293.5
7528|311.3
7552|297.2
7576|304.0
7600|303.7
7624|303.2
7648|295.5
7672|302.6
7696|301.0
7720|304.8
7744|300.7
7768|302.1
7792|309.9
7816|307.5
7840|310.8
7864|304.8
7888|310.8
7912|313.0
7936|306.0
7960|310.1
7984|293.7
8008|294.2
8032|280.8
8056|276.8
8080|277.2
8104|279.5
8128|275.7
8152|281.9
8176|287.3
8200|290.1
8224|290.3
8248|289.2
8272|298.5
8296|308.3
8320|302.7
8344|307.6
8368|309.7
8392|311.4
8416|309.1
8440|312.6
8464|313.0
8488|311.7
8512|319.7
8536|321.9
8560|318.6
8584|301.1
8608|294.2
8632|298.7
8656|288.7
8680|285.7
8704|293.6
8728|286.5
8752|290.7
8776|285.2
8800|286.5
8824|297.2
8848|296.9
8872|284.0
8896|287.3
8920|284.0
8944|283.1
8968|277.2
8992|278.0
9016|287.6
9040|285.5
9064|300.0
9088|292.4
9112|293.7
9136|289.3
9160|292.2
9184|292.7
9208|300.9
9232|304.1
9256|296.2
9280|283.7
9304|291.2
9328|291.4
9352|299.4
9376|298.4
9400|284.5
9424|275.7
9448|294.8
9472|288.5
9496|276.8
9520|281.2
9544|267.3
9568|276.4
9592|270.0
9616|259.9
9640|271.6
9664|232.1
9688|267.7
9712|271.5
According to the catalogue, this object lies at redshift 0.131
